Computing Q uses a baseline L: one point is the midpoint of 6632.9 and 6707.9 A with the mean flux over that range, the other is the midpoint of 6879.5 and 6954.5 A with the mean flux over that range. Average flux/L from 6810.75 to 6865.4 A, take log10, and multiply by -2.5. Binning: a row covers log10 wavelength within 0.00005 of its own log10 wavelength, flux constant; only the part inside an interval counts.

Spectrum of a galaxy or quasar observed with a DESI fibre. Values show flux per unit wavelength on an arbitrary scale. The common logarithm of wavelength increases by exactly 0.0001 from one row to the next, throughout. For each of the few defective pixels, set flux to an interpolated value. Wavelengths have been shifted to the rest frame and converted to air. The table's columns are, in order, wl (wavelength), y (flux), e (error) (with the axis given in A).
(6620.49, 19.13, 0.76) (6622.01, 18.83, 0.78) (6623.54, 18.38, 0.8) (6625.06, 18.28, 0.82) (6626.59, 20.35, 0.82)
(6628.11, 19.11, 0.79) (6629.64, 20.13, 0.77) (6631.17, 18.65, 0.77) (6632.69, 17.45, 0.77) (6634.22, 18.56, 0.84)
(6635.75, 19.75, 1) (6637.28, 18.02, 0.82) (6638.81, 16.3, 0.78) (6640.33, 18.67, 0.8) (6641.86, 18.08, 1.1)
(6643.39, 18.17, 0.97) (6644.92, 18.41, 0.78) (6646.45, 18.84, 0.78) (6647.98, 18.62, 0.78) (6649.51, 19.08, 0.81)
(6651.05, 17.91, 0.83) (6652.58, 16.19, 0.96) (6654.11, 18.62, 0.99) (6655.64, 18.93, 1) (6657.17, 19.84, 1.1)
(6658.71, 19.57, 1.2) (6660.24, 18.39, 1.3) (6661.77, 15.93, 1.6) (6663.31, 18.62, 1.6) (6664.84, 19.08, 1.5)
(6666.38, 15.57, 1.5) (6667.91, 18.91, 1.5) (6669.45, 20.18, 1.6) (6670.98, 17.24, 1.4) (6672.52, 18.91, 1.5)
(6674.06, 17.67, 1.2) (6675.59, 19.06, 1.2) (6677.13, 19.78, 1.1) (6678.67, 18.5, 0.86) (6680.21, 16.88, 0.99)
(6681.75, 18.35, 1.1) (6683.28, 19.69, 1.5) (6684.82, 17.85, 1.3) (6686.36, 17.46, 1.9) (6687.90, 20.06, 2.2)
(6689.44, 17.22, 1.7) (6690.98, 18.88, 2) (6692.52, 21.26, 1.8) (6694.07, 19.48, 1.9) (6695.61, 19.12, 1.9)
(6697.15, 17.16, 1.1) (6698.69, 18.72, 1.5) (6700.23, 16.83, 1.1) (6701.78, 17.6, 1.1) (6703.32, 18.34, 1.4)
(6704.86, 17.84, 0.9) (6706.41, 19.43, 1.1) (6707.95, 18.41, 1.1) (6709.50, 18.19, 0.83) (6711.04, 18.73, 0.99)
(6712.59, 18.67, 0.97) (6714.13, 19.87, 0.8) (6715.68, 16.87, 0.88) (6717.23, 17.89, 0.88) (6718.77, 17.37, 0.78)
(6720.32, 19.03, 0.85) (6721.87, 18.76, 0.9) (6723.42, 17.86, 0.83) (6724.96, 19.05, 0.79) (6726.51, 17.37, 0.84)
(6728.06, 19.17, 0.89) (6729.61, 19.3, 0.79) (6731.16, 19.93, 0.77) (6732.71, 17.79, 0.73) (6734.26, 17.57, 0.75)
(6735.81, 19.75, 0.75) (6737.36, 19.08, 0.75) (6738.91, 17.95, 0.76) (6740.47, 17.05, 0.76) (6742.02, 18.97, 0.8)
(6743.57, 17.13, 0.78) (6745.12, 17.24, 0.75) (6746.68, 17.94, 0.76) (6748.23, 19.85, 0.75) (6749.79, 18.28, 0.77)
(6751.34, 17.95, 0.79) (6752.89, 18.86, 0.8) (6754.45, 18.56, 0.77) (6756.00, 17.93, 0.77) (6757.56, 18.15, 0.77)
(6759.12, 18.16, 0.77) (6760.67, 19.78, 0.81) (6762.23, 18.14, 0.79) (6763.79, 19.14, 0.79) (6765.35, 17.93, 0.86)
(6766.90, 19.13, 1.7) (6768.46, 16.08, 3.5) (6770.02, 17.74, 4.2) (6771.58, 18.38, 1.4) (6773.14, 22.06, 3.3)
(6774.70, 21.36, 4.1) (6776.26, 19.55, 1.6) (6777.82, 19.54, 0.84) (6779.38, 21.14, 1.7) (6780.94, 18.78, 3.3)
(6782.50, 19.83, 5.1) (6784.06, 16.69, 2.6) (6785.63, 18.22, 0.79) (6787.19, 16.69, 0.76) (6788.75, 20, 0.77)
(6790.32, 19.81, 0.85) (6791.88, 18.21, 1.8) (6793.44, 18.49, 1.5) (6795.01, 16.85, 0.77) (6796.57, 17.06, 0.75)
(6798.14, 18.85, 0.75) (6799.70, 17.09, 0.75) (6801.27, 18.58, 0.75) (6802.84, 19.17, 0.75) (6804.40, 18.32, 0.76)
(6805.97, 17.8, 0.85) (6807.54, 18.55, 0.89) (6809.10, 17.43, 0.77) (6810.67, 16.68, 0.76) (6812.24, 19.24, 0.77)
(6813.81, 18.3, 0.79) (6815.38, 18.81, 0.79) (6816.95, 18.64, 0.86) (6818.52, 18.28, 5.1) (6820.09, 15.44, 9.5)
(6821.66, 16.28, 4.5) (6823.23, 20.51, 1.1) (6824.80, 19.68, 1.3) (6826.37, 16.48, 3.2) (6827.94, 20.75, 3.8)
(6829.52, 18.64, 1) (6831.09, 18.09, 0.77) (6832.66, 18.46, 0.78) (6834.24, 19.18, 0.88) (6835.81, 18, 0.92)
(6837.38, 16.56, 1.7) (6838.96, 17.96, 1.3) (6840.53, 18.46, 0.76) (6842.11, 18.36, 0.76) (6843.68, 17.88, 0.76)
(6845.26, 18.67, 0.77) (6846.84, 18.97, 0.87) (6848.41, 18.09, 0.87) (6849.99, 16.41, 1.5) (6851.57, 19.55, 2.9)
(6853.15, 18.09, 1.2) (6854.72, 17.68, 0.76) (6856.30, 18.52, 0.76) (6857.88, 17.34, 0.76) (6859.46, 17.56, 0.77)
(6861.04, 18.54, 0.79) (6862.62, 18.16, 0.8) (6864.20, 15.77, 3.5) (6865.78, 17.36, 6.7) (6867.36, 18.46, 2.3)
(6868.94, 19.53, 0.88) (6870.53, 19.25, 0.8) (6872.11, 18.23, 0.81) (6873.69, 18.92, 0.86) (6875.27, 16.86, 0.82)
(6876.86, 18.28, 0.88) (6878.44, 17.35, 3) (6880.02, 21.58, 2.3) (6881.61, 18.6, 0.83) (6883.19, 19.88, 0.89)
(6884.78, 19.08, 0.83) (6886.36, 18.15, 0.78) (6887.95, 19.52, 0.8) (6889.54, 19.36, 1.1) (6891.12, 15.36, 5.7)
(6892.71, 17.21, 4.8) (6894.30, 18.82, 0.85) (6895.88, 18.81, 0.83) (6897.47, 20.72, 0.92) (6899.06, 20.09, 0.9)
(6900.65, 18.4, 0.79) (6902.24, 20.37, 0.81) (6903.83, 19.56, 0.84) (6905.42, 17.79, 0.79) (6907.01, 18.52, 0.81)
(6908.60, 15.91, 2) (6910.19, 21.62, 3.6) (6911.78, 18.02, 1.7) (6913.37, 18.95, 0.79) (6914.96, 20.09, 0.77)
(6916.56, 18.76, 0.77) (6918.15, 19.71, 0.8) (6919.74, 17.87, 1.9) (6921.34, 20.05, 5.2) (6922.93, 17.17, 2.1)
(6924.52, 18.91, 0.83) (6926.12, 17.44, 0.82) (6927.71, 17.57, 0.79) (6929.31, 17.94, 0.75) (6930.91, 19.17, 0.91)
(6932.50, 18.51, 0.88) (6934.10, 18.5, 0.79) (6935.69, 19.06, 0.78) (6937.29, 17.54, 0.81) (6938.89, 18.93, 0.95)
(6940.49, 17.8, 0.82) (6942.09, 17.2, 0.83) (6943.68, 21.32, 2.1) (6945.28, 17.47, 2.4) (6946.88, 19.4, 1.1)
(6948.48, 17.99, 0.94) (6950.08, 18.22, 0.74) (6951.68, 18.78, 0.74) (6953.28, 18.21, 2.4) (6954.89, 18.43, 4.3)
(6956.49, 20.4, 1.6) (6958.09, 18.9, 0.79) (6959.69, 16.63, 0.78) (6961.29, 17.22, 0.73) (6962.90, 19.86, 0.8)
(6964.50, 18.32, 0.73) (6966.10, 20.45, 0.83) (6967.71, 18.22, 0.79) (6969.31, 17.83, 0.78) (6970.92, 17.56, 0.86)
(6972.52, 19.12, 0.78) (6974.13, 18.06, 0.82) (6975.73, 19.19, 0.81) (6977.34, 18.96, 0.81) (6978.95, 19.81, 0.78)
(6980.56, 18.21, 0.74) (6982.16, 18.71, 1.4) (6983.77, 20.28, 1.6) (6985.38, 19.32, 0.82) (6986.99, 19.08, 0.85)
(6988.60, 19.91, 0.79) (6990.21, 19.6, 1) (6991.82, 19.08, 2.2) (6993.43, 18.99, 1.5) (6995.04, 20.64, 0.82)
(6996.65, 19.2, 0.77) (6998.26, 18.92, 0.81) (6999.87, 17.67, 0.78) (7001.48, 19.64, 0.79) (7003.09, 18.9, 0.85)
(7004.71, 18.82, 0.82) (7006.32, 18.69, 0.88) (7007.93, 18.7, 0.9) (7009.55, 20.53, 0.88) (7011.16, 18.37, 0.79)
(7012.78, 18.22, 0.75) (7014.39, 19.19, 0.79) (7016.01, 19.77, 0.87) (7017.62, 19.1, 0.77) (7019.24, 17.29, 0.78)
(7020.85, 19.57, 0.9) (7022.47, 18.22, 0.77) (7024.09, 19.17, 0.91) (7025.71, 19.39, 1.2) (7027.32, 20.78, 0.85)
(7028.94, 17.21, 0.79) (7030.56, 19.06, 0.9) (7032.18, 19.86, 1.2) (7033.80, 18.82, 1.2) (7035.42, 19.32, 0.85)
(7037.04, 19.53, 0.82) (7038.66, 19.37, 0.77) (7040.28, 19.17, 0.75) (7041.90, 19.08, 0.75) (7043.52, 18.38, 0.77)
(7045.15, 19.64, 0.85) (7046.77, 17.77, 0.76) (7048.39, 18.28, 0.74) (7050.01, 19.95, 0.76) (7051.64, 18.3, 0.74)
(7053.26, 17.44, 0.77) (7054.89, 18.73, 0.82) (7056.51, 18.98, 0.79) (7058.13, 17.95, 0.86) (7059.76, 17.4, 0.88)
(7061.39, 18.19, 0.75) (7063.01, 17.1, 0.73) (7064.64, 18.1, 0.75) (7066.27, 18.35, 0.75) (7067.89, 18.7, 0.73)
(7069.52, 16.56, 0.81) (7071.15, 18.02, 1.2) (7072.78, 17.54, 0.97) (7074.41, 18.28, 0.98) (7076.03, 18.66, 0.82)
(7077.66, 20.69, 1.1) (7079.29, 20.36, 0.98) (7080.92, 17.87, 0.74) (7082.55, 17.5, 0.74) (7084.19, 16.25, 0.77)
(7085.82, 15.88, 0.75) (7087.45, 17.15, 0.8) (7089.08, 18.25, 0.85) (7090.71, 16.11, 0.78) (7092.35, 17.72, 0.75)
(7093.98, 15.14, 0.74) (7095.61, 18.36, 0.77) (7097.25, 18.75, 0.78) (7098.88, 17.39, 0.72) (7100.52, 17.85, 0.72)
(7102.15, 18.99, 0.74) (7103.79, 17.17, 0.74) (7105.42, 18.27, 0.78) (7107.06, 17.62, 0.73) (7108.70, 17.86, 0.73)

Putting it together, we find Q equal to 0.03 mag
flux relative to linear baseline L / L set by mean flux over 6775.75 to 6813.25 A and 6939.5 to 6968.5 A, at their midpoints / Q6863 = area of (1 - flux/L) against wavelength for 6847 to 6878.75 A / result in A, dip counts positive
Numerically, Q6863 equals 0.8 A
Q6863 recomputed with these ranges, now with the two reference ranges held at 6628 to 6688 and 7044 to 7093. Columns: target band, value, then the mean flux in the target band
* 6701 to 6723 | 0.01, 18.3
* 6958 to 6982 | -0.54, 18.6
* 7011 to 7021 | -0.37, 18.8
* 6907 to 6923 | -0.61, 18.9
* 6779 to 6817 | -0.11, 18.3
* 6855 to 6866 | 0.37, 17.6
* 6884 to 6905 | -0.76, 18.9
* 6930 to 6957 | -0.68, 18.6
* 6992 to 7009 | -0.87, 19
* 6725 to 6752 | -0.09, 18.4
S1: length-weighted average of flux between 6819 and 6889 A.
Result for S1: 18.3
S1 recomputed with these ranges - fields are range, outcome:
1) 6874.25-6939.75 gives 18.7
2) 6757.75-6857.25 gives 18.4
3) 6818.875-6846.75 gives 18.2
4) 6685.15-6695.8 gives 19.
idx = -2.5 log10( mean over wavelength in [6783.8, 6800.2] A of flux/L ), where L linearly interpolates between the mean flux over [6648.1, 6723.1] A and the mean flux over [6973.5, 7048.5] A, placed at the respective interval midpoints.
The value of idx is 0.03 mag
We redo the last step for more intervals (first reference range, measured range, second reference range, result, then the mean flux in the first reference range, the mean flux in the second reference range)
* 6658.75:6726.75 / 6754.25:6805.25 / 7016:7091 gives -0.01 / 18.4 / 18.5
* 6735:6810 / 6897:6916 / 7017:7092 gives -0.04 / 18.5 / 18.4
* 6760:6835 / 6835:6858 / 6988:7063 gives 0.03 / 18.5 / 18.9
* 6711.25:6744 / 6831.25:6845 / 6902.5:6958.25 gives 0.02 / 18.4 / 18.6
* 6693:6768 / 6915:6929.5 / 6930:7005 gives 0.01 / 18.4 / 18.8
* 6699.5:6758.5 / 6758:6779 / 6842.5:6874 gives -0.04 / 18.3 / 18.1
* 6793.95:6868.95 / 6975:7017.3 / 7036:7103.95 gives -0.06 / 18.1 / 18.1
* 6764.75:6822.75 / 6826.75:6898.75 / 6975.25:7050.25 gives 0.01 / 18.4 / 19.1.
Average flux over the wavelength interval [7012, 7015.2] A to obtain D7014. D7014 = 18.7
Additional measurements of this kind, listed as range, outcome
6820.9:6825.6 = 18.8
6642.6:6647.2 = 18.5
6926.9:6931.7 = 18.2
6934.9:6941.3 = 18.3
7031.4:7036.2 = 19.3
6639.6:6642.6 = 18.4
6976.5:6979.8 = 19.3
